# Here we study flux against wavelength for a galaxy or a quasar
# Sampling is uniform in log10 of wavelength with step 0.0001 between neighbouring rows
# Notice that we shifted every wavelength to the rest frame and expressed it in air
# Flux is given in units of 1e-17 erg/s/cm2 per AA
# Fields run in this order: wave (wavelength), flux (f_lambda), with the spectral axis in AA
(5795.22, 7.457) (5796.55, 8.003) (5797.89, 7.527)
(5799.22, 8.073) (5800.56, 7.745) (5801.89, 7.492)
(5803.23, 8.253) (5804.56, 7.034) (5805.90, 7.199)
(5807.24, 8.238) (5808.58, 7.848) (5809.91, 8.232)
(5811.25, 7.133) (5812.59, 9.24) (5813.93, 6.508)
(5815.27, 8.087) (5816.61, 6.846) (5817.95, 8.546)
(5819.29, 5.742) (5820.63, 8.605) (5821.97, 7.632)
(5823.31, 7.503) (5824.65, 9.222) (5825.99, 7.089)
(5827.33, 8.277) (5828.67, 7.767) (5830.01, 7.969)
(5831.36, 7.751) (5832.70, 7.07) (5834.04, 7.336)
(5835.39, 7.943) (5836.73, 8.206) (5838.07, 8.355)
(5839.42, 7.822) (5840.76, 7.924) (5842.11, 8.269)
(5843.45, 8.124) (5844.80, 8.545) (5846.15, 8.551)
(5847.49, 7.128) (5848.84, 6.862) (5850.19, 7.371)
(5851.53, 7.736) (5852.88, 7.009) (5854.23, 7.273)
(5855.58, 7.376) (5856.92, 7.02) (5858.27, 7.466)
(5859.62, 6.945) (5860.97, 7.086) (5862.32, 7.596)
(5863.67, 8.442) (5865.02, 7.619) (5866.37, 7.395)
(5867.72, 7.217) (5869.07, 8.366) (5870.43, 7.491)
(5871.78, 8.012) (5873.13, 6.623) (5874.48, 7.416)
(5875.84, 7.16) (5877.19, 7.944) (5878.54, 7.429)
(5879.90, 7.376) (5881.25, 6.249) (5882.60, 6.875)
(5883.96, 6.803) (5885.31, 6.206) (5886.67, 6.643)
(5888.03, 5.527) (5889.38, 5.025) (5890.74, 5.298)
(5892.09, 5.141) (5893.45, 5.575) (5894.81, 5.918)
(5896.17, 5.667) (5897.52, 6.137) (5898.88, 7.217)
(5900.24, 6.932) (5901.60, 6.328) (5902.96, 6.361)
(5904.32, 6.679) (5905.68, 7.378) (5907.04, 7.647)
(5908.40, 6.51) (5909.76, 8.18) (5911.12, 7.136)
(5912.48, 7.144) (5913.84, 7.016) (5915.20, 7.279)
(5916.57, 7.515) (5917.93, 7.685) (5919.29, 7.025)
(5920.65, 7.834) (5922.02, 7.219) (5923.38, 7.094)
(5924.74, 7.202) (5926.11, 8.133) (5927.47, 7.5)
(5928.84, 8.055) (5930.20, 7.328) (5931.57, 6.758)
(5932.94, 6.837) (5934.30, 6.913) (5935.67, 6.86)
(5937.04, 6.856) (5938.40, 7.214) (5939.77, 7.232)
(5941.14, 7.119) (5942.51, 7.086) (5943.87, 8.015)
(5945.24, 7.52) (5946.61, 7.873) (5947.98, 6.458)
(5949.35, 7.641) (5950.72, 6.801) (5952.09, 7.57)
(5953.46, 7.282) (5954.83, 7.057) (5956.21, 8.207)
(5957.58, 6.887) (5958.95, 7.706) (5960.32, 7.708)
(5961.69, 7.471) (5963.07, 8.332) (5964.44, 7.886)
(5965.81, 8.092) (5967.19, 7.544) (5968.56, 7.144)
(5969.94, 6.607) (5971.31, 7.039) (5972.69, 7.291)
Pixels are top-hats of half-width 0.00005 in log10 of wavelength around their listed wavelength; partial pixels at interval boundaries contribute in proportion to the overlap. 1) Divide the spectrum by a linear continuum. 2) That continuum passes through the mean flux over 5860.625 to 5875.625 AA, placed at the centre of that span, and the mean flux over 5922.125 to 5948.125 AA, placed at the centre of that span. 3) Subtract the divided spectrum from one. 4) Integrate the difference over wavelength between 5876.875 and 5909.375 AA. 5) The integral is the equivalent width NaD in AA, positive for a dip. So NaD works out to 4.4 AA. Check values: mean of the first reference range 7.56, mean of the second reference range 7.28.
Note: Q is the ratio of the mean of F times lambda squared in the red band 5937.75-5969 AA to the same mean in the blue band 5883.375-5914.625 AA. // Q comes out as 1.2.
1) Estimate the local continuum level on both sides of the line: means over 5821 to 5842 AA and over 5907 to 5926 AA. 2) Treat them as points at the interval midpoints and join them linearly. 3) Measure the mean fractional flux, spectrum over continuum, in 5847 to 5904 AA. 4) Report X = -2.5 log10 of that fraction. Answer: 0.11 mag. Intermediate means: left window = 7.88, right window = 7.33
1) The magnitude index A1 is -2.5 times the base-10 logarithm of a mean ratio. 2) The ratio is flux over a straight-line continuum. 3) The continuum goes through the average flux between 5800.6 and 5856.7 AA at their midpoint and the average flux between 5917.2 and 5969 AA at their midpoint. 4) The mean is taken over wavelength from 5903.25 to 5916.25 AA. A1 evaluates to 0.04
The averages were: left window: 7.73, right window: 7.4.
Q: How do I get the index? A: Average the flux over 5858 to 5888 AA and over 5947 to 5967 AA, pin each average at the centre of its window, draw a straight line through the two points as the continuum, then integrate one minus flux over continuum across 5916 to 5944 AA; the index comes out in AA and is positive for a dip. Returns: 0.5 AA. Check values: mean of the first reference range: 7.25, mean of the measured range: 7.3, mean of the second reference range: 7.51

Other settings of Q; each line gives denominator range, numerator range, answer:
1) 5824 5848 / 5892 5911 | 0.85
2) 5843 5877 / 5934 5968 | 1.02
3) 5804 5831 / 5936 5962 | 0.99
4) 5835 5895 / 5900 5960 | 1.03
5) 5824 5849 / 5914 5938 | 0.95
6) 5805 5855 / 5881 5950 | 0.92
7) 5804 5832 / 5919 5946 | 0.98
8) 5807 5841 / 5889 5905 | 0.79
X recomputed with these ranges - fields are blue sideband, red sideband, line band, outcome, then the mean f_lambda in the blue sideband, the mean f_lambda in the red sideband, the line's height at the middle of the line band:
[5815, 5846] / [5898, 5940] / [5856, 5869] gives 0.02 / 7.86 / 7.19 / 7.62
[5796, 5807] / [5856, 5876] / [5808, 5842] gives -0.03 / 7.68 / 7.46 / 7.6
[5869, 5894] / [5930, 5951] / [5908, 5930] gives -0.07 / 6.66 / 7.16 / 6.98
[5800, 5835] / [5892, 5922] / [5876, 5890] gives 0.07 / 7.71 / 6.87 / 7.1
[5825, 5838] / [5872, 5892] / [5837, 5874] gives -0.06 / 7.78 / 6.6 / 7.22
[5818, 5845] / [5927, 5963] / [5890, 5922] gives 0.11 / 7.86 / 7.32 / 7.51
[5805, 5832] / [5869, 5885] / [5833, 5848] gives -0.06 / 7.76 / 7.25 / 7.57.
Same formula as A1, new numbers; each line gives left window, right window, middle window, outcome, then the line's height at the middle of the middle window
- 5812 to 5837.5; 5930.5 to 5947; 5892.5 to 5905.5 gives 0.17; 7.38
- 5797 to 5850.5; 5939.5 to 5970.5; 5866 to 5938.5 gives 0.09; 7.58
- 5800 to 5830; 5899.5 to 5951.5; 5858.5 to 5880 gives 0.00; 7.49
